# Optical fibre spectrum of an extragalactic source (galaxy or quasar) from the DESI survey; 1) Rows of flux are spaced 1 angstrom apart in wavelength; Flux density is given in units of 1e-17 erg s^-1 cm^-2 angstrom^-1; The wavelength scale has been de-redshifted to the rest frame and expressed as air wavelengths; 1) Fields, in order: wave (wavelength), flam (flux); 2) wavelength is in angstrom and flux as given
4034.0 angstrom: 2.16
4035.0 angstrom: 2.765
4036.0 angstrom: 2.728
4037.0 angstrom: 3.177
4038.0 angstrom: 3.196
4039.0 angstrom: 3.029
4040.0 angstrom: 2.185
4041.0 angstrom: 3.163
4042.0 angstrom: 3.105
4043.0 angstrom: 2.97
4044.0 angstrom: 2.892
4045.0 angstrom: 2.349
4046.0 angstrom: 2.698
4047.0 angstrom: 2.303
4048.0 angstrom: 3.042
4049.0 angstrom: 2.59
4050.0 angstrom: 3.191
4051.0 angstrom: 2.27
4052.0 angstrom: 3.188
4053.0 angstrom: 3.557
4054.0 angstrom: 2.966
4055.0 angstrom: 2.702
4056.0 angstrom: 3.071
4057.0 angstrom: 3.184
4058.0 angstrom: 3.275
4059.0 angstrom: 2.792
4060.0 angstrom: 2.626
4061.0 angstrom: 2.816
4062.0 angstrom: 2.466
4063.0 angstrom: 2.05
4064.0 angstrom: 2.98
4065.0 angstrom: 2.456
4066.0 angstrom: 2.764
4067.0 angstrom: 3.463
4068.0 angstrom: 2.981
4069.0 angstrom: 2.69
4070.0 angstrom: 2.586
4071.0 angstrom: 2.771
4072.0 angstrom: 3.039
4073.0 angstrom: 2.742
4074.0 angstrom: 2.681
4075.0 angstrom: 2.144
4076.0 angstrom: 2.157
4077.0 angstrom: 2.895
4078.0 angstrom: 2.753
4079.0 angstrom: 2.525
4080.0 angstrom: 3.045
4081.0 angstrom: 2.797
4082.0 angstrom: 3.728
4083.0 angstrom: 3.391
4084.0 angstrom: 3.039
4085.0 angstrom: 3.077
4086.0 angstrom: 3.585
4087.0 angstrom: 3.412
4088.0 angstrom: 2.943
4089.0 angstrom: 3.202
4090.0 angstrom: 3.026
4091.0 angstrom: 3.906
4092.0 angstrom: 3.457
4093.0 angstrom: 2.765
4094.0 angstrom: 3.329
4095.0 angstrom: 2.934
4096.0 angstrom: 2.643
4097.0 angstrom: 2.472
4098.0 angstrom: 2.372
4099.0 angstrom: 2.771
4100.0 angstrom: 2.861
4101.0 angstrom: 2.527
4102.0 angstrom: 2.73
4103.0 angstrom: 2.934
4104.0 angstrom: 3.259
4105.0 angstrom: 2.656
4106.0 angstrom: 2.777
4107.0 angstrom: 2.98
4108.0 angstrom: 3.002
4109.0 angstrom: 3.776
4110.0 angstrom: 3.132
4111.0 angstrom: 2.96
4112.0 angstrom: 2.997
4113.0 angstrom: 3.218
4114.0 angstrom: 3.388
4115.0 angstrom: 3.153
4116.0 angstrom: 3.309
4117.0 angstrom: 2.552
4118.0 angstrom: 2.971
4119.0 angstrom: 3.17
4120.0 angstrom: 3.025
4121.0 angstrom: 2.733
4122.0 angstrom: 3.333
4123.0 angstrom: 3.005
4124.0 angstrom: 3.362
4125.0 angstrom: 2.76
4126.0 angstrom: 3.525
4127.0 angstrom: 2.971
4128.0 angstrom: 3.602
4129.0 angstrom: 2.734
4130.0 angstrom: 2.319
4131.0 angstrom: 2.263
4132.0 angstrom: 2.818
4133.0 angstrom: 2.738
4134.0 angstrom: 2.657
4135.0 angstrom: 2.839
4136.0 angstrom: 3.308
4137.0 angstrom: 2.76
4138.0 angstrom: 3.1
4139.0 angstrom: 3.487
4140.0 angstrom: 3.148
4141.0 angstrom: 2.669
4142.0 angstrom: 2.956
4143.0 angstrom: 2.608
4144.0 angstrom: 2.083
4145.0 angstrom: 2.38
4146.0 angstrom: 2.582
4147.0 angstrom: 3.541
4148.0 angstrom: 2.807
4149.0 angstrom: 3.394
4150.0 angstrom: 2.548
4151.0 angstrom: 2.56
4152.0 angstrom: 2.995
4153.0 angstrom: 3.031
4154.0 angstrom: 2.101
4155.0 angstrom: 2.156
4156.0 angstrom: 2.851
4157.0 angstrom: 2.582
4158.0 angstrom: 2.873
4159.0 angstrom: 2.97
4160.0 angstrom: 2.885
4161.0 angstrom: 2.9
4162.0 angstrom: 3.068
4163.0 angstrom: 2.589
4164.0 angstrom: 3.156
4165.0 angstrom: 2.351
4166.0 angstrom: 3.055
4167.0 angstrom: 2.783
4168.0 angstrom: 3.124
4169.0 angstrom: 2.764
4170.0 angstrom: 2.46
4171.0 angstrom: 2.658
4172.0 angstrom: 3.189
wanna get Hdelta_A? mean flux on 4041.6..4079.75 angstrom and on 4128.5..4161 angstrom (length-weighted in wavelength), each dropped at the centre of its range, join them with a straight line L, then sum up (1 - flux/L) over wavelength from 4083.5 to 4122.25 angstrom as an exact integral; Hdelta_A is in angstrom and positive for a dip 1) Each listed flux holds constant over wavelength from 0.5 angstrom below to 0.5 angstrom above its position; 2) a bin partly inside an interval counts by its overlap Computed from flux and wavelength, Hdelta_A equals -3.5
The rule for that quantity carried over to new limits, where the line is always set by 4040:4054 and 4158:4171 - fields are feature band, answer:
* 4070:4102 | -0.92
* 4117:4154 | -0.72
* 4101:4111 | -0.55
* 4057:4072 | 0.31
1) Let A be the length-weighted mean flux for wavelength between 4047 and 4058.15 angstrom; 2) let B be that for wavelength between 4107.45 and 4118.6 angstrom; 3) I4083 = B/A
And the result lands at 1.06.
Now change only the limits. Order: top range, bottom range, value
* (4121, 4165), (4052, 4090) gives 0.98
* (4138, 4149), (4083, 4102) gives 0.95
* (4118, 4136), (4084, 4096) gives 0.92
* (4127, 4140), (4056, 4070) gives 1.03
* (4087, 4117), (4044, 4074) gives 1.07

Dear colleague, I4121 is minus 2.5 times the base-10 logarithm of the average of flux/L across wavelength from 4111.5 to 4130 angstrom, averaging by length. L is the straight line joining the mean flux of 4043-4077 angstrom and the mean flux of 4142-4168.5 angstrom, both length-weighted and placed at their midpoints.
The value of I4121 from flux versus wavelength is -0.11 mag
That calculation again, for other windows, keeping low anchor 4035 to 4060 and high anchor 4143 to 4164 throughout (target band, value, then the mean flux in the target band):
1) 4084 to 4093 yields -0.16 mag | 3.28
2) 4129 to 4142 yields -0.03 mag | 2.84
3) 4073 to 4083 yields 0.03 mag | 2.78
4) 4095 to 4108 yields 0.02 mag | 2.77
